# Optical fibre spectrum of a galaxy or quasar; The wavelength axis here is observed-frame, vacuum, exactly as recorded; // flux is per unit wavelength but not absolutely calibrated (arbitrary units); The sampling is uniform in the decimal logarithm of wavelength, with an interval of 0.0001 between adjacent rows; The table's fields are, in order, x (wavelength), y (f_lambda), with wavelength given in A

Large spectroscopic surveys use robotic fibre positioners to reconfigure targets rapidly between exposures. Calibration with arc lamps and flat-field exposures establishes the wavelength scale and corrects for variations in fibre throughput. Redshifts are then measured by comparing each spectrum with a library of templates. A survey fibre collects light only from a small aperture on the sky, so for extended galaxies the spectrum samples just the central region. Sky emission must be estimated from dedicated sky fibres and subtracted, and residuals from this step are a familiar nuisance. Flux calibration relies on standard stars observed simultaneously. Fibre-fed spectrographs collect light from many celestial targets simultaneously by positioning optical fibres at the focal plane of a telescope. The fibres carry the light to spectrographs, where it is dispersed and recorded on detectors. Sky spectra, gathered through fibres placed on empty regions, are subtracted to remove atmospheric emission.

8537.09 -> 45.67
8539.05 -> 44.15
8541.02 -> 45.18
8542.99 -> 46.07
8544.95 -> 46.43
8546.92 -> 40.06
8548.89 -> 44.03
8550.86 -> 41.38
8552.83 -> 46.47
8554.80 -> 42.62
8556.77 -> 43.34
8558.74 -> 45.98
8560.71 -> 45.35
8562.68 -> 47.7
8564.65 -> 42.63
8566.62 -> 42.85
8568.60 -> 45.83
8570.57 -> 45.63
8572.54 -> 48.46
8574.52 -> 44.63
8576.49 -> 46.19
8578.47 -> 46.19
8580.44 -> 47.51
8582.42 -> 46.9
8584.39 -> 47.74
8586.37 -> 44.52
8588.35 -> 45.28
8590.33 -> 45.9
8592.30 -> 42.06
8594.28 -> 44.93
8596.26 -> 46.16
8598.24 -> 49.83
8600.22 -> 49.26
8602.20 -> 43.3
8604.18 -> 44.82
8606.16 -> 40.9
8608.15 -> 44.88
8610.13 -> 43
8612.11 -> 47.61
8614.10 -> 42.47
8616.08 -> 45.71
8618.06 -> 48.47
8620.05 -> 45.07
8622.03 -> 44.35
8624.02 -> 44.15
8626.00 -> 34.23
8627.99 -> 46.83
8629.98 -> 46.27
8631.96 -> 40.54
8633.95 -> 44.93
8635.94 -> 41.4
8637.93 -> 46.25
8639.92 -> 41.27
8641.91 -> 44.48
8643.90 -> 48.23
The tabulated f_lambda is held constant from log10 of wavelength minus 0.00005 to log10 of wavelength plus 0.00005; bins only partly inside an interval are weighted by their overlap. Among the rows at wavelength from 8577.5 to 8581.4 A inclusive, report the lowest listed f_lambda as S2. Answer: 46.19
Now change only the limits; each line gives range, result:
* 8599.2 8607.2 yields 40.9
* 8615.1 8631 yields 34.23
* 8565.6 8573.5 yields 42.85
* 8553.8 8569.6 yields 42.62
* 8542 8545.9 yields 46.07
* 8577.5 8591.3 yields 44.52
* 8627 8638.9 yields 40.54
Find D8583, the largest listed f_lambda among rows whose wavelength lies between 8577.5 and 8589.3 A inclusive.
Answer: 47.74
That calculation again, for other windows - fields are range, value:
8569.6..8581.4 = 48.46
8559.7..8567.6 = 47.7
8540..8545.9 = 46.43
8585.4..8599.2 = 49.83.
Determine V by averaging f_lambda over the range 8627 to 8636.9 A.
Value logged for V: 44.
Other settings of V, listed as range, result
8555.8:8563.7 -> 45.6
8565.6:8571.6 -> 44.8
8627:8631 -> 46.5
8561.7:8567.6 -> 44.4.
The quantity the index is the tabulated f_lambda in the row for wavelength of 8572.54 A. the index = 48.46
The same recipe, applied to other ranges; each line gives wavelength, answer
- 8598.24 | 49.83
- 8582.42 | 46.9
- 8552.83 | 46.47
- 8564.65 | 42.63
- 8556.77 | 43.34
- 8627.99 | 46.83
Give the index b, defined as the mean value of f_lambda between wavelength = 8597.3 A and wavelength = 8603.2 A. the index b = 47.5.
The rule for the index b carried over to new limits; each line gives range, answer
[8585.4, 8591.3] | 45.2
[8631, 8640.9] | 42.9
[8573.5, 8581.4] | 46.1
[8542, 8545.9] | 46.3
